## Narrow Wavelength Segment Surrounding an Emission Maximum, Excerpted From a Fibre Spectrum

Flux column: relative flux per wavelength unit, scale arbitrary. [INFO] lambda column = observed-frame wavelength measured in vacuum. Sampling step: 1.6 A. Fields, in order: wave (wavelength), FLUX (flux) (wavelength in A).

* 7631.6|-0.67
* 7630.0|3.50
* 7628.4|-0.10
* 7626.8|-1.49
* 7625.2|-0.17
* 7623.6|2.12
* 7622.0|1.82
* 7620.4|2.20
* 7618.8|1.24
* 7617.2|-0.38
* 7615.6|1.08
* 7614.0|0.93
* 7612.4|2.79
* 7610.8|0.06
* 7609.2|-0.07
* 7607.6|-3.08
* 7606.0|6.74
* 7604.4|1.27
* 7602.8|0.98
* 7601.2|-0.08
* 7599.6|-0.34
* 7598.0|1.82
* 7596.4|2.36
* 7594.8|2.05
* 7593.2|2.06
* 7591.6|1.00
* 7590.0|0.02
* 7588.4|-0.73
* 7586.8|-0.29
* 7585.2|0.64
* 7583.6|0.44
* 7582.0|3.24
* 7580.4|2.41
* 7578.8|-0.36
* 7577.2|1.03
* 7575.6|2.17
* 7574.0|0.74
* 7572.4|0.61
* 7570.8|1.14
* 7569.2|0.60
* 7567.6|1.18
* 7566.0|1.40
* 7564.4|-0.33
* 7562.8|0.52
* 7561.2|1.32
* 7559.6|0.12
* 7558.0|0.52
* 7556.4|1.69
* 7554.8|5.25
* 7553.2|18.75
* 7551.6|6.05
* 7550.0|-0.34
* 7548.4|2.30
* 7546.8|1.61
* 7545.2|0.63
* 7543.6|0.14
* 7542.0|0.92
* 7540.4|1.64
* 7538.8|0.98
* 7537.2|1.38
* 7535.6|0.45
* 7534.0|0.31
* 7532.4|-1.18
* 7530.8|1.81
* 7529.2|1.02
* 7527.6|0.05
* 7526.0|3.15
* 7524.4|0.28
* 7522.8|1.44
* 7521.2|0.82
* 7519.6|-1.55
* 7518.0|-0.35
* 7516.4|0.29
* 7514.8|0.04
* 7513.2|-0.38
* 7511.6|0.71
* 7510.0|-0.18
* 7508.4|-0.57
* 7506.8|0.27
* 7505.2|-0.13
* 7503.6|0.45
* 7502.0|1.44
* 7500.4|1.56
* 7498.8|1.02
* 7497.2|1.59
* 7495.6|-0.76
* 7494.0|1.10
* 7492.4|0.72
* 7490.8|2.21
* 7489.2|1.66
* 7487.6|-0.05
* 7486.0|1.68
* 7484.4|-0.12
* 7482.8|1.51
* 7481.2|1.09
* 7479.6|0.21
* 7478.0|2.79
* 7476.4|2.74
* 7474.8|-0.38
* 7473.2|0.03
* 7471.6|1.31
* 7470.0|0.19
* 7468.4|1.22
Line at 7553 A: Halpha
